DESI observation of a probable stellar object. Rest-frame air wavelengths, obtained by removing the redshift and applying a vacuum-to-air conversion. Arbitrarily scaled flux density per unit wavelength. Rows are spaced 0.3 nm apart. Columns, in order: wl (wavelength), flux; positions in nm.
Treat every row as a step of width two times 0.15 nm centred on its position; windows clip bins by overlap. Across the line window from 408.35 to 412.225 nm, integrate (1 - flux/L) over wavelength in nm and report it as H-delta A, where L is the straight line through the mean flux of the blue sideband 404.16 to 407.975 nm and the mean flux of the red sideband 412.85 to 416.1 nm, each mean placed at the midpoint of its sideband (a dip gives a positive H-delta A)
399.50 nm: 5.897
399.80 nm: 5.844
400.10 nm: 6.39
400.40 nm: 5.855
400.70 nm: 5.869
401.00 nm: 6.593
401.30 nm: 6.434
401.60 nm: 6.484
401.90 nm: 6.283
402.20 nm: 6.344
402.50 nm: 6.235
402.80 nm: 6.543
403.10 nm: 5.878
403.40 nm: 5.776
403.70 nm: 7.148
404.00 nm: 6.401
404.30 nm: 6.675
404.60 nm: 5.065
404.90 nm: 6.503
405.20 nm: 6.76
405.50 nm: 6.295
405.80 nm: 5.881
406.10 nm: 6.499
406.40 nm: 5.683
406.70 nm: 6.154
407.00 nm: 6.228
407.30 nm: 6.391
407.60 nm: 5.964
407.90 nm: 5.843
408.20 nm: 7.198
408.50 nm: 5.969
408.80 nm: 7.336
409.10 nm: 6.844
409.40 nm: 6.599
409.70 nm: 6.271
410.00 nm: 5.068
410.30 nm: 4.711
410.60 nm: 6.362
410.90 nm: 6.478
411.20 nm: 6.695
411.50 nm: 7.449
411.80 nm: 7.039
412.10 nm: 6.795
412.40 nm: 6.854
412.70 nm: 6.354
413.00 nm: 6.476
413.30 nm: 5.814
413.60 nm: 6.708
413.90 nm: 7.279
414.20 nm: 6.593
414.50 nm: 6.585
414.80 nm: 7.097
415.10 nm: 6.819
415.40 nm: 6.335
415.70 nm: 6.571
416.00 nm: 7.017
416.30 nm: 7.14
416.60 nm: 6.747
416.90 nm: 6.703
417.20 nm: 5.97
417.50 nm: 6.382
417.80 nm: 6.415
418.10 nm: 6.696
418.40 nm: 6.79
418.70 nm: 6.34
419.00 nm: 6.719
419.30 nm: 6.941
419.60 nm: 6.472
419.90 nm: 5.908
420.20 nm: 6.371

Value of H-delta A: -0.01 nm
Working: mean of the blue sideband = 6.15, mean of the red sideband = 6.66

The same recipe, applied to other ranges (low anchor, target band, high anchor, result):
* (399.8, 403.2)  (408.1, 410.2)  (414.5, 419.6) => 0.013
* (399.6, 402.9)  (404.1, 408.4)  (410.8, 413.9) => 0.153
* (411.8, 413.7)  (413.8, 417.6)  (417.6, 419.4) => -0.070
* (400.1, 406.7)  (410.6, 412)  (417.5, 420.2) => -0.102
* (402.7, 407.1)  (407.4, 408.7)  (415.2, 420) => 0.005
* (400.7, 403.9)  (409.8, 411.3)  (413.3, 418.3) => 0.159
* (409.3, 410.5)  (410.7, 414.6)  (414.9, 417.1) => -0.356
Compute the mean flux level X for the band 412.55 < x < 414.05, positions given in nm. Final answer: 6.53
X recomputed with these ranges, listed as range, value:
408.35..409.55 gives 6.69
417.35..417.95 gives 6.4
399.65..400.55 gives 6.03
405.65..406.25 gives 6.19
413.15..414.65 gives 6.6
